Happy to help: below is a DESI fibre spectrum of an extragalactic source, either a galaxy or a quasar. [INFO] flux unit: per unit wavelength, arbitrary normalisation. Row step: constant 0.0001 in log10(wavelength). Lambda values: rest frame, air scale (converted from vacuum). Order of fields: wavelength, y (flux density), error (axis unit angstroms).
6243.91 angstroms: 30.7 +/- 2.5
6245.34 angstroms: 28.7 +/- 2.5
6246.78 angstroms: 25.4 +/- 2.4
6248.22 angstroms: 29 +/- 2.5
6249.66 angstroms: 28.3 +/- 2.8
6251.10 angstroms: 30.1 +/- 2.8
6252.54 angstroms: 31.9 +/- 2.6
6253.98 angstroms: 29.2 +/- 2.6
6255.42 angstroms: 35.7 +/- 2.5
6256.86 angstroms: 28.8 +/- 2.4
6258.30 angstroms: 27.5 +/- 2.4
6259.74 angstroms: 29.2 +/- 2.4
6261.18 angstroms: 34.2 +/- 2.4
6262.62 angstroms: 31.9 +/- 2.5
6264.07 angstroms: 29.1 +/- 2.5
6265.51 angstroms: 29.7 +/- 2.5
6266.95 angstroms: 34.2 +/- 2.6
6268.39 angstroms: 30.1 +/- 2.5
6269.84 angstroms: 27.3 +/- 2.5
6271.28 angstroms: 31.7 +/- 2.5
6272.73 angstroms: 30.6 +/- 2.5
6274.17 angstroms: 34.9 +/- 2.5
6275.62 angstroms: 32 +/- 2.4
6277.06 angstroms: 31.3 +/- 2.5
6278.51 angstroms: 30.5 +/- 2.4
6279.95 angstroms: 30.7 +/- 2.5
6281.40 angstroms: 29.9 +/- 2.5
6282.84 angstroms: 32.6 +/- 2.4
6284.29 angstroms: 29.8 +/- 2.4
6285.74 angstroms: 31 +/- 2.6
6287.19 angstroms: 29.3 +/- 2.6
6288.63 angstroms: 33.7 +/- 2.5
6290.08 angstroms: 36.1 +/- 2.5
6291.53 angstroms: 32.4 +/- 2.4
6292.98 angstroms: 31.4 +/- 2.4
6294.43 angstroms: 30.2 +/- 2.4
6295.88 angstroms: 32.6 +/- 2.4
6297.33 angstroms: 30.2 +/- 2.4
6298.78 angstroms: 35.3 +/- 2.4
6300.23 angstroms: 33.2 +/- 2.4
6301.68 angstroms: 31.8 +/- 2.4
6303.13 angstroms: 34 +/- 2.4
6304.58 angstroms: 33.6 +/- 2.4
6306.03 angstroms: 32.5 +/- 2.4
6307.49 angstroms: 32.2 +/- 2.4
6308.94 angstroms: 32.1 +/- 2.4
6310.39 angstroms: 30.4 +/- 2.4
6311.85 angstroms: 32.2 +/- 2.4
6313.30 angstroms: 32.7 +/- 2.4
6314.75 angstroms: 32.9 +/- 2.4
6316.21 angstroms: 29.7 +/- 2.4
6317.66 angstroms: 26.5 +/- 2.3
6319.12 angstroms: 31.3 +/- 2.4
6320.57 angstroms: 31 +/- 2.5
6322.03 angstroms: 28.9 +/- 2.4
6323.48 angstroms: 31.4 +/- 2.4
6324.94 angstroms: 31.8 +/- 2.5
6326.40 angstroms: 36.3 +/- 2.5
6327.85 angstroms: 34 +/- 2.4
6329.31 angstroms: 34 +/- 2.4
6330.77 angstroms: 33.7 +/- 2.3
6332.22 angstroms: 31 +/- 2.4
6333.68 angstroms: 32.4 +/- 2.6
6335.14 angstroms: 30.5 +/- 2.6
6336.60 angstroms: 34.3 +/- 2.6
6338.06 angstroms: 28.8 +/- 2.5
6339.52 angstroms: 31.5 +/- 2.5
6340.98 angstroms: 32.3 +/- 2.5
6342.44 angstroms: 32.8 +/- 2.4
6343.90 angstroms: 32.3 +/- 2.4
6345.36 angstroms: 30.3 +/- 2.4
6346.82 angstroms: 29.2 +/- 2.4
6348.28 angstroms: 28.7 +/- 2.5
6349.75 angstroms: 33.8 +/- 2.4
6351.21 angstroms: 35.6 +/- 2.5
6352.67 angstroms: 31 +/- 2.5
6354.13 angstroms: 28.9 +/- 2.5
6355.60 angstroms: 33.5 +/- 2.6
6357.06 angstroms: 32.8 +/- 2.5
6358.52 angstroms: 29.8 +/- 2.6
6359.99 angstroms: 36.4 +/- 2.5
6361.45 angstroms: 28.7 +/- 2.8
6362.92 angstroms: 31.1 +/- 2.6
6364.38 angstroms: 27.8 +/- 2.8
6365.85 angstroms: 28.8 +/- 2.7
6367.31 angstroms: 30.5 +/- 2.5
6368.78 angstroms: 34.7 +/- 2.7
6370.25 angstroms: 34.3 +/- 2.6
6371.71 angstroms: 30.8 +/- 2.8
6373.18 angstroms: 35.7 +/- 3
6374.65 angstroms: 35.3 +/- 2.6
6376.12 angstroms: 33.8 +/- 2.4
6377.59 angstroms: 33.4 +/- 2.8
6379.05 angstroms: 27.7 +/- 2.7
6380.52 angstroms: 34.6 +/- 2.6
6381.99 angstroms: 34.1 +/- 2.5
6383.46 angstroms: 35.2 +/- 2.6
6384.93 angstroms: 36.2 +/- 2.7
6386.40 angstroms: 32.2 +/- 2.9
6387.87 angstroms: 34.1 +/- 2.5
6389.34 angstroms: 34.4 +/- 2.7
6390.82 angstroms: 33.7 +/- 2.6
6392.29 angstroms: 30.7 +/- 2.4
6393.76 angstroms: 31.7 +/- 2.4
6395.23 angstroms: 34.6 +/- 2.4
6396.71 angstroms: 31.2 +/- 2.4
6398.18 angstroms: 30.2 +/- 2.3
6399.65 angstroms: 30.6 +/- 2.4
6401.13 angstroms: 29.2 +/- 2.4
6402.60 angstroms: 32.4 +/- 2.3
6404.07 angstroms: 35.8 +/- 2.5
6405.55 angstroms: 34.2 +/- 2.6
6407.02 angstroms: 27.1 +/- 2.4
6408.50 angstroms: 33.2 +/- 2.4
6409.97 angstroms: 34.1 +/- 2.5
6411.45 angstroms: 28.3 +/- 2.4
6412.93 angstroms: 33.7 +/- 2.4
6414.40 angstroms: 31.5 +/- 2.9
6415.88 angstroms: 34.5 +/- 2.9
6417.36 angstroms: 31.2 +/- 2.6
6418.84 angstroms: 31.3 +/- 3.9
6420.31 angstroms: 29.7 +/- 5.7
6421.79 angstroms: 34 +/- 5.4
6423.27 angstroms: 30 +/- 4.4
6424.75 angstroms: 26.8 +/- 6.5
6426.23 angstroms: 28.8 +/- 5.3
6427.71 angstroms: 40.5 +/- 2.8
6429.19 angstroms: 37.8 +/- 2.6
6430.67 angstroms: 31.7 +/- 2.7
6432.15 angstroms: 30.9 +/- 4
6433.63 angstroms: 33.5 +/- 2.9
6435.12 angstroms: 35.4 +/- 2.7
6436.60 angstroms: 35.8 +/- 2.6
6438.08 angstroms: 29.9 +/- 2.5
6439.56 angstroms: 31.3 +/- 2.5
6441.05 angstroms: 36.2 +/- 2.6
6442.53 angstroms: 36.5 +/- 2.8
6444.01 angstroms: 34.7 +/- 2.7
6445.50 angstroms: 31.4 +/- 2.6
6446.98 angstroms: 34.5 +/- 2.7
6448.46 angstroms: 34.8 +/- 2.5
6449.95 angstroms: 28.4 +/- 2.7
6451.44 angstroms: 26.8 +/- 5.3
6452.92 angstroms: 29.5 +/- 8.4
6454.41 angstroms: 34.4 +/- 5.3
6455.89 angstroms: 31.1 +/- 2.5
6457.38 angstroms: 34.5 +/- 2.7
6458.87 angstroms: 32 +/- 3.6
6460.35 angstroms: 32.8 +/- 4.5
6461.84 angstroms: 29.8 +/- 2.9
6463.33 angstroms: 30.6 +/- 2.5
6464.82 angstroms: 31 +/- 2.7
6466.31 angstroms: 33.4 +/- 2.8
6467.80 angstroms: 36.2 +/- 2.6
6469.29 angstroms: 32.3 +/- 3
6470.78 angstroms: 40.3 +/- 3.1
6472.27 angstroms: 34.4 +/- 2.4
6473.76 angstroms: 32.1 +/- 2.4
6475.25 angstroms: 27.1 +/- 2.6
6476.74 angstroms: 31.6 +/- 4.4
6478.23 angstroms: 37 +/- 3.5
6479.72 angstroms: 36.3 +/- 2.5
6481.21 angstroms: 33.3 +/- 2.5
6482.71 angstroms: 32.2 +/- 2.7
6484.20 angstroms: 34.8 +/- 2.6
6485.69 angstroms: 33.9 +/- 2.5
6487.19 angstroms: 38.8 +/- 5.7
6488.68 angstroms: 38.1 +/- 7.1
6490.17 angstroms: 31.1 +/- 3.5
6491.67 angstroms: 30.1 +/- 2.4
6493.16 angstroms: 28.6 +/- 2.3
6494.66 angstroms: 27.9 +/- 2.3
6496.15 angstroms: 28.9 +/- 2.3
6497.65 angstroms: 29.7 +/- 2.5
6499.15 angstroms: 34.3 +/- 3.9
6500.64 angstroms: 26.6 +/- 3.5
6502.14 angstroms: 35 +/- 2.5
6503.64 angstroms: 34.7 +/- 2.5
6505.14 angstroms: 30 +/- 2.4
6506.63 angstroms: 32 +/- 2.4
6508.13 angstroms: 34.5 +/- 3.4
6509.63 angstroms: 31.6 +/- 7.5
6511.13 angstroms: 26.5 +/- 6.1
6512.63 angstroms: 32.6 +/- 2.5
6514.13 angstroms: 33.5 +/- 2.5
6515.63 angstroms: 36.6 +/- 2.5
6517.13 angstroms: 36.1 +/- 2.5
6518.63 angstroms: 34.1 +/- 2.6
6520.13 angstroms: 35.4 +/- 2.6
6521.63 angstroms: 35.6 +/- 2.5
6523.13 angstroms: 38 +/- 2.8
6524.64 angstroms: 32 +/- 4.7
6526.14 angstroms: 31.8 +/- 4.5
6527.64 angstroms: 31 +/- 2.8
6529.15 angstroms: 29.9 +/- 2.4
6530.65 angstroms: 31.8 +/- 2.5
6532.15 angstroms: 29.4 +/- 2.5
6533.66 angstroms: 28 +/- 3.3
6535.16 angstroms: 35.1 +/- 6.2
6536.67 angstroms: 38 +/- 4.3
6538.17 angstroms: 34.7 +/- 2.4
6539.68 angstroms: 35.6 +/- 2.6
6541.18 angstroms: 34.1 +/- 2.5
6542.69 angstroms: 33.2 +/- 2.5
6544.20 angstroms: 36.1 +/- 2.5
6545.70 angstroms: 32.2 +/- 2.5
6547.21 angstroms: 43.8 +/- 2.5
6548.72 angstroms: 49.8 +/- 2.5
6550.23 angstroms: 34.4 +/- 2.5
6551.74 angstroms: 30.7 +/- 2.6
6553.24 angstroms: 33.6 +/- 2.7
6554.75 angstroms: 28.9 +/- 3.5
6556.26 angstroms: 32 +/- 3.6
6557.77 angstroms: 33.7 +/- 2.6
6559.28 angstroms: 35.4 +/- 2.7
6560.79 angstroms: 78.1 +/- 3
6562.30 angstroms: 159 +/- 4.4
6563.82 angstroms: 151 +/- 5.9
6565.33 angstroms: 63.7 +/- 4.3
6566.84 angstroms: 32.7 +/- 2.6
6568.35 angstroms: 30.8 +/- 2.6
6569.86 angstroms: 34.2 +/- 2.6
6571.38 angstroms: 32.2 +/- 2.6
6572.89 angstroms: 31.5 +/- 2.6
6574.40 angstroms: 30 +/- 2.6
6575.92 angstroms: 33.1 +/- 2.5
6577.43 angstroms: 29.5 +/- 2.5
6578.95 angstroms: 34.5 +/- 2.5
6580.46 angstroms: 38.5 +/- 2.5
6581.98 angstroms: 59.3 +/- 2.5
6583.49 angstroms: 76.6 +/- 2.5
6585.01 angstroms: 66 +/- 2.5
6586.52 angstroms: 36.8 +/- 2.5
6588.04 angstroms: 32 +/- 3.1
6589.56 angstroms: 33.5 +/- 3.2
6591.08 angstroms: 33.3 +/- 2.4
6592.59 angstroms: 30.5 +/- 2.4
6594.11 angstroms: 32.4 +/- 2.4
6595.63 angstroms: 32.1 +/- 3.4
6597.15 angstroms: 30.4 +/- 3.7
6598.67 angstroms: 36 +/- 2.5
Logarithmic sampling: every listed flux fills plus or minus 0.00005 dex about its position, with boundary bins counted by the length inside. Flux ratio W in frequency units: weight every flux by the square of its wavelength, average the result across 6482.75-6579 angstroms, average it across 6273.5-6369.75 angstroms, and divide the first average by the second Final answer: 1.28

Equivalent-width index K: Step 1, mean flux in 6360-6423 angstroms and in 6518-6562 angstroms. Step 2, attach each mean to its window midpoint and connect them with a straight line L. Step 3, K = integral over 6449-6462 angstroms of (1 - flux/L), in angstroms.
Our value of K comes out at 1.2 angstroms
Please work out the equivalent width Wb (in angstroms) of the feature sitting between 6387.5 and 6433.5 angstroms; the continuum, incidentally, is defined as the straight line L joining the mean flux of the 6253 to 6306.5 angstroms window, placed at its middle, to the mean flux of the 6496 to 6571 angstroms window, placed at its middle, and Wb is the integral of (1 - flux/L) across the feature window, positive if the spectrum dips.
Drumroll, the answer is 4.70 angstroms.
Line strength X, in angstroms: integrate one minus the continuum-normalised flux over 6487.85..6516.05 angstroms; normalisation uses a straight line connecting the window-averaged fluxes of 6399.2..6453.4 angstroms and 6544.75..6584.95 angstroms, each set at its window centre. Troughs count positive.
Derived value 6.66 angstroms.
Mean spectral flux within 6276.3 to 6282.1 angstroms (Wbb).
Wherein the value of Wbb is 30.6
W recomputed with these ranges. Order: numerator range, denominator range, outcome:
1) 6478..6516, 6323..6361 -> 1.06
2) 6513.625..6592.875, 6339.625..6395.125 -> 1.37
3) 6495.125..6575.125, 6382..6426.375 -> 1.28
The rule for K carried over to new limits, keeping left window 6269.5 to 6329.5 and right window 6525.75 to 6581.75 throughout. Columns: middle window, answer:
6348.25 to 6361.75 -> 0.8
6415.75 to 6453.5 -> 5.0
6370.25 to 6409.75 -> 3.1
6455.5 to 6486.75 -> 4.6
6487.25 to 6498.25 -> 2.4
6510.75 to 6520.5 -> 1.7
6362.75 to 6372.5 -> 1.0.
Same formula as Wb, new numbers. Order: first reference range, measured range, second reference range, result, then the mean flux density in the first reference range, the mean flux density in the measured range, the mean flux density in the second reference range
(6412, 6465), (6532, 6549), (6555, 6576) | 5.1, 32.4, 35.7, 55.6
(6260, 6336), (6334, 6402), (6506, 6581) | 4.0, 31.8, 32.1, 40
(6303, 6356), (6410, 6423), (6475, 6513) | 0.1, 31.8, 31.8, 32.3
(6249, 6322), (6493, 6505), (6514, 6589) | 2.8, 31.4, 30.8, 42.4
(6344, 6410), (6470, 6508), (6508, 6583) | 5.1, 32.3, 32.8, 40.8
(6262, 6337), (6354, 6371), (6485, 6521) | 0.3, 31.8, 31.5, 32.5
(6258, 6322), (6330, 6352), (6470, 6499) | 0.0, 31.5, 31.8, 33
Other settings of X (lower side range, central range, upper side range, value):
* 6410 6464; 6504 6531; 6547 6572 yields 7.7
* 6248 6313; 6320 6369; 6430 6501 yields 0.3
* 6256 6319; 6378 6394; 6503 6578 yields 0.7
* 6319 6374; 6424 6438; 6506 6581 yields 0.8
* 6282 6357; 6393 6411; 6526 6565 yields 2.4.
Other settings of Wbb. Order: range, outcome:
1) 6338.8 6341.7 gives 31.9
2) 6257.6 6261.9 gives 30.3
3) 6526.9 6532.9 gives 30.5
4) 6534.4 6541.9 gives 35.5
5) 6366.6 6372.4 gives 32.6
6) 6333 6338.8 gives 31.5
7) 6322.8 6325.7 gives 31.6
